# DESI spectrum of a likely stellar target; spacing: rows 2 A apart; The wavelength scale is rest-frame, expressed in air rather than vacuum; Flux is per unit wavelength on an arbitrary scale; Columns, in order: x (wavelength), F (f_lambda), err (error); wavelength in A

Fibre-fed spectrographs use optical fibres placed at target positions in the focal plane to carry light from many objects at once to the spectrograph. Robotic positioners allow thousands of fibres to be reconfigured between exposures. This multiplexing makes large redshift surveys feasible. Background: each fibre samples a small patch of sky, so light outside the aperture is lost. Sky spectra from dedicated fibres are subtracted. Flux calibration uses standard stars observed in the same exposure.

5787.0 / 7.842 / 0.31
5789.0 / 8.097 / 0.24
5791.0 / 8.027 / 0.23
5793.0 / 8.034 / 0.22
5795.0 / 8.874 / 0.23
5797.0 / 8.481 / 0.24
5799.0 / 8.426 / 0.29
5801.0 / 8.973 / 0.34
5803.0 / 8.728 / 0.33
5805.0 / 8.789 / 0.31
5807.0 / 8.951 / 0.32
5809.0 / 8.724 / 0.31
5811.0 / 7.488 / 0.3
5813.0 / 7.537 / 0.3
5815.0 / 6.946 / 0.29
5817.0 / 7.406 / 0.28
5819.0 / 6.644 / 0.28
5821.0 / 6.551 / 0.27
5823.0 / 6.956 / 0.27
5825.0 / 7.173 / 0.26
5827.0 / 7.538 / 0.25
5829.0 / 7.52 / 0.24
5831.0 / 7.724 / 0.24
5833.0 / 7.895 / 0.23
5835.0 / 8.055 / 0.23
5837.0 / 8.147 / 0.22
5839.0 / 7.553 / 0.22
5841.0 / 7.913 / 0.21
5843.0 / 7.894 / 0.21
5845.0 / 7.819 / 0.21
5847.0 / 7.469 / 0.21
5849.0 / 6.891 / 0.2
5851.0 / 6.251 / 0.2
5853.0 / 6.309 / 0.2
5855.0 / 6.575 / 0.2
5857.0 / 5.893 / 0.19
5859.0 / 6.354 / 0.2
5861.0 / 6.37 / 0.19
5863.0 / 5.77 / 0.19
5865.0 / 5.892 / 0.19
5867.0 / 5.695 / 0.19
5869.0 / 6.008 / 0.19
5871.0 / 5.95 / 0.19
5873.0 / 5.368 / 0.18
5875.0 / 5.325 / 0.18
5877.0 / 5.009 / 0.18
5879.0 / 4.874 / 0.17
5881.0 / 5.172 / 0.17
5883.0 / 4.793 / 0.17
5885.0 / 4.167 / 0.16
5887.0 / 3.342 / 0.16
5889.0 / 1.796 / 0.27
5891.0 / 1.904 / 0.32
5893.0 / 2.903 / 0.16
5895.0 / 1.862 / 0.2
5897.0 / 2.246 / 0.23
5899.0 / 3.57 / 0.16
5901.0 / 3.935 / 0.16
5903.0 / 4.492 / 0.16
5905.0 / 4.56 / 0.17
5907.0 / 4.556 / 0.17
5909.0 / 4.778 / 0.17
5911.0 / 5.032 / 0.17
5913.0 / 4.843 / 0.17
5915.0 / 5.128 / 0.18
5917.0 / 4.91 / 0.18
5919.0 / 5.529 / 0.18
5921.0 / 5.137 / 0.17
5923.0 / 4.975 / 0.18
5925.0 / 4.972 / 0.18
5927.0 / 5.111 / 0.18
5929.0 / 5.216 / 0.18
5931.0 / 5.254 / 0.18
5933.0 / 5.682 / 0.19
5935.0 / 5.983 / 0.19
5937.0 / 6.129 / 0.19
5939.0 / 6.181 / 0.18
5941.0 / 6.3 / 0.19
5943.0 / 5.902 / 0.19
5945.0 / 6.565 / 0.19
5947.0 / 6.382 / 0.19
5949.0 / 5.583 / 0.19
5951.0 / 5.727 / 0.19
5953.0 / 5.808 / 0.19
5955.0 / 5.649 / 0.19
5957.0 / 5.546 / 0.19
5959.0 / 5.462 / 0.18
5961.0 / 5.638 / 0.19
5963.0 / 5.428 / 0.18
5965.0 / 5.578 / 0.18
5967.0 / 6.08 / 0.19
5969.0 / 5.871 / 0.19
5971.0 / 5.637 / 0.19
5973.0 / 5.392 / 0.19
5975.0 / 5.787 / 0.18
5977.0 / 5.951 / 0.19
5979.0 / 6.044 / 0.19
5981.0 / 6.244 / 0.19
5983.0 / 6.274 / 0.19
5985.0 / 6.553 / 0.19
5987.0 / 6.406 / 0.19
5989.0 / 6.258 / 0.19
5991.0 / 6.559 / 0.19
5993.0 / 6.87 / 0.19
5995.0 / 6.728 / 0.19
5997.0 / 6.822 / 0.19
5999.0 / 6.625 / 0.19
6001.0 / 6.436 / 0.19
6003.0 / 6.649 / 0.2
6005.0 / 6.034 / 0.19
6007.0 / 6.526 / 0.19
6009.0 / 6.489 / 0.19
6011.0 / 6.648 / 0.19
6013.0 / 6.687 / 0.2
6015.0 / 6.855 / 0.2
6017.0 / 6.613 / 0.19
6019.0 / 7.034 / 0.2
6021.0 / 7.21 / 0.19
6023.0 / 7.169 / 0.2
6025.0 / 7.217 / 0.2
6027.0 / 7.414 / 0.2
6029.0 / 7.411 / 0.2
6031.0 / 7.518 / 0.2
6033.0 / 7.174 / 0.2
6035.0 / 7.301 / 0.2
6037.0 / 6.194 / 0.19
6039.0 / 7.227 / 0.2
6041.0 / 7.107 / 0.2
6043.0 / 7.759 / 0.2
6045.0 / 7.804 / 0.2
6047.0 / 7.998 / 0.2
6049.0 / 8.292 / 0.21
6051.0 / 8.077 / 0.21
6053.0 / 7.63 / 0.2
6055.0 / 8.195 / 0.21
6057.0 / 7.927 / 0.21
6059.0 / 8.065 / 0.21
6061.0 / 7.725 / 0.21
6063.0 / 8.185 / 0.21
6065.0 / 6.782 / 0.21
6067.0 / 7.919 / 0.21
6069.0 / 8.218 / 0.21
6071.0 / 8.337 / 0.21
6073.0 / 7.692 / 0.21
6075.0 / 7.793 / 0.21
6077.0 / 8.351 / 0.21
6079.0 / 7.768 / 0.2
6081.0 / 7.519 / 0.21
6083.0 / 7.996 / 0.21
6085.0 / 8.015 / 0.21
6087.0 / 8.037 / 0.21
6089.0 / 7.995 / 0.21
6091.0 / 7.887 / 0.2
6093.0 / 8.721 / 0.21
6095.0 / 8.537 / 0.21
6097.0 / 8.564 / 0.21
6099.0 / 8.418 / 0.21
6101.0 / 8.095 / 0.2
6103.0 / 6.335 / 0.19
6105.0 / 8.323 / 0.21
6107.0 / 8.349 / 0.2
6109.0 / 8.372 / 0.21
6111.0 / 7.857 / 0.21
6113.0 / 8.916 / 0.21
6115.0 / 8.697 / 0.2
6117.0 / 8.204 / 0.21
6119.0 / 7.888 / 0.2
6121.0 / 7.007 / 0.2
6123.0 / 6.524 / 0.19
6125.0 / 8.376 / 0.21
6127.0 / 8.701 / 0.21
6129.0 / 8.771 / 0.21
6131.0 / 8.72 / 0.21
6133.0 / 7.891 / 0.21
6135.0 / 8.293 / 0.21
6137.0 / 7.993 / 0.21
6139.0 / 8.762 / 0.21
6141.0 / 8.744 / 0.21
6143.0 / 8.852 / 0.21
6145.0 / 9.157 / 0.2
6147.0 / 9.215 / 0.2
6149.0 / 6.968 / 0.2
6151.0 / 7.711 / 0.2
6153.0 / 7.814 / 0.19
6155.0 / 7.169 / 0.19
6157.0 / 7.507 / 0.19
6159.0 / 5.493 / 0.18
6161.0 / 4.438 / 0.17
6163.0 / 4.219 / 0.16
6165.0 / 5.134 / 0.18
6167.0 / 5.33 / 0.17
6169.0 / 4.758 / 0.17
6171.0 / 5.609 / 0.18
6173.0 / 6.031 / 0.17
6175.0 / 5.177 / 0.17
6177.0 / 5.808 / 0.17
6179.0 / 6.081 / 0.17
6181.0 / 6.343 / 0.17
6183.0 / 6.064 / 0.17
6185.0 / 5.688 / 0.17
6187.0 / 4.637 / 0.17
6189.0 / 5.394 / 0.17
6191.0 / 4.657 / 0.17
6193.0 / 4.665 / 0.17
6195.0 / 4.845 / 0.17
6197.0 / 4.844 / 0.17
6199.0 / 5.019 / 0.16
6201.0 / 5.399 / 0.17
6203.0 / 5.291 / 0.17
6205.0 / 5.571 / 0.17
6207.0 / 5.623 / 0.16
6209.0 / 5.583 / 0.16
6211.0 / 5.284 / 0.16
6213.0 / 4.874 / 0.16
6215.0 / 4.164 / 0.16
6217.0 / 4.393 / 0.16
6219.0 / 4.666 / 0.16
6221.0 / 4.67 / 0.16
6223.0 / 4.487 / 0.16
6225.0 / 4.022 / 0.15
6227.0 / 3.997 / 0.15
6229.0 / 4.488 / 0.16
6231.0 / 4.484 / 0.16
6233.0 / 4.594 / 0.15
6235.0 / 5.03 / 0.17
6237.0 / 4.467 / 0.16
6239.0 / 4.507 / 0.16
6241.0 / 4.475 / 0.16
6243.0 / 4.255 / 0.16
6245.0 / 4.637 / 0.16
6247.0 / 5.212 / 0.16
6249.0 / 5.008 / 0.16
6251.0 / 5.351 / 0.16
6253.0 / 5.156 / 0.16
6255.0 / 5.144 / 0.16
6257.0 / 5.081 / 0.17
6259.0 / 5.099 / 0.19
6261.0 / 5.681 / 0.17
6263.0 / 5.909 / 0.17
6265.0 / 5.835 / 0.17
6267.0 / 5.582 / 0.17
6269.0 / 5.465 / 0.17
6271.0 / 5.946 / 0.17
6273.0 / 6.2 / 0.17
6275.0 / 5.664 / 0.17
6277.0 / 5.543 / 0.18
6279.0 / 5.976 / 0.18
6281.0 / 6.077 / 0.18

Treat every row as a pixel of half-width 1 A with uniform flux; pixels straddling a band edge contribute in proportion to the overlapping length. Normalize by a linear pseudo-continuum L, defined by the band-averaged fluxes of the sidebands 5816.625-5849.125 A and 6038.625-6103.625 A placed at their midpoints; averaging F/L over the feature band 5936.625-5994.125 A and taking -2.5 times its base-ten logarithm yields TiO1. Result 0.277 mag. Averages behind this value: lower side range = 7.5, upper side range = 7.92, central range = 5.99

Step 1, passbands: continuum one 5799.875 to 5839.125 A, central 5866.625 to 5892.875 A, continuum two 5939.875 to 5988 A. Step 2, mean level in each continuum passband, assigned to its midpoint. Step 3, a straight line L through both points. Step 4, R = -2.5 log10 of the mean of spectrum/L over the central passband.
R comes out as 0.49 mag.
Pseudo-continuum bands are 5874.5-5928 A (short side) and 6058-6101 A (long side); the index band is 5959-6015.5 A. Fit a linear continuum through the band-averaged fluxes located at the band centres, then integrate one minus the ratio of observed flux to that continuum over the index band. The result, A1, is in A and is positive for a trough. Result -1.5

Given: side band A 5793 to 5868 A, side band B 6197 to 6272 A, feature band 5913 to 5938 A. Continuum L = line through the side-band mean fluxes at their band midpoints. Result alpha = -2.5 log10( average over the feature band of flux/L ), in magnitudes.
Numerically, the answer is 0.27 mag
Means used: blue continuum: 7.42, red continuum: 4.98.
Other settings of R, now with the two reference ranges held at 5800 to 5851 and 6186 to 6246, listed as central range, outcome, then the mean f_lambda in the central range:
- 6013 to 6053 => -0.19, 7.33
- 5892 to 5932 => 0.50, 4.45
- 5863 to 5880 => 0.31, 5.53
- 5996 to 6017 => -0.04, 6.58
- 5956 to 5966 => 0.21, 5.53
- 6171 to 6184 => -0.17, 5.89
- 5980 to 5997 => -0.01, 6.51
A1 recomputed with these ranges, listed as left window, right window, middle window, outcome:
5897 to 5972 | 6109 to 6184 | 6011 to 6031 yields -3.2 A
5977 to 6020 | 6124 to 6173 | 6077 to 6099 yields -3.6 A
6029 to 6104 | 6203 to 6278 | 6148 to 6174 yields 1.2 A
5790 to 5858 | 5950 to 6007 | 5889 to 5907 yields 9.7 A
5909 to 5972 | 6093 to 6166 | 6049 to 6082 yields -4.0 A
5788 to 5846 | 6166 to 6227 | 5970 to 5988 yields 1.8 A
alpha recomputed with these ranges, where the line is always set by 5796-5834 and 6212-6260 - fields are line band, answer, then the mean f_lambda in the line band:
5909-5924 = 0.361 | 5.06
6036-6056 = -0.245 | 7.63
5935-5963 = 0.157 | 5.9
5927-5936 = 0.256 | 5.49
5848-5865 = 0.194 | 6.28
